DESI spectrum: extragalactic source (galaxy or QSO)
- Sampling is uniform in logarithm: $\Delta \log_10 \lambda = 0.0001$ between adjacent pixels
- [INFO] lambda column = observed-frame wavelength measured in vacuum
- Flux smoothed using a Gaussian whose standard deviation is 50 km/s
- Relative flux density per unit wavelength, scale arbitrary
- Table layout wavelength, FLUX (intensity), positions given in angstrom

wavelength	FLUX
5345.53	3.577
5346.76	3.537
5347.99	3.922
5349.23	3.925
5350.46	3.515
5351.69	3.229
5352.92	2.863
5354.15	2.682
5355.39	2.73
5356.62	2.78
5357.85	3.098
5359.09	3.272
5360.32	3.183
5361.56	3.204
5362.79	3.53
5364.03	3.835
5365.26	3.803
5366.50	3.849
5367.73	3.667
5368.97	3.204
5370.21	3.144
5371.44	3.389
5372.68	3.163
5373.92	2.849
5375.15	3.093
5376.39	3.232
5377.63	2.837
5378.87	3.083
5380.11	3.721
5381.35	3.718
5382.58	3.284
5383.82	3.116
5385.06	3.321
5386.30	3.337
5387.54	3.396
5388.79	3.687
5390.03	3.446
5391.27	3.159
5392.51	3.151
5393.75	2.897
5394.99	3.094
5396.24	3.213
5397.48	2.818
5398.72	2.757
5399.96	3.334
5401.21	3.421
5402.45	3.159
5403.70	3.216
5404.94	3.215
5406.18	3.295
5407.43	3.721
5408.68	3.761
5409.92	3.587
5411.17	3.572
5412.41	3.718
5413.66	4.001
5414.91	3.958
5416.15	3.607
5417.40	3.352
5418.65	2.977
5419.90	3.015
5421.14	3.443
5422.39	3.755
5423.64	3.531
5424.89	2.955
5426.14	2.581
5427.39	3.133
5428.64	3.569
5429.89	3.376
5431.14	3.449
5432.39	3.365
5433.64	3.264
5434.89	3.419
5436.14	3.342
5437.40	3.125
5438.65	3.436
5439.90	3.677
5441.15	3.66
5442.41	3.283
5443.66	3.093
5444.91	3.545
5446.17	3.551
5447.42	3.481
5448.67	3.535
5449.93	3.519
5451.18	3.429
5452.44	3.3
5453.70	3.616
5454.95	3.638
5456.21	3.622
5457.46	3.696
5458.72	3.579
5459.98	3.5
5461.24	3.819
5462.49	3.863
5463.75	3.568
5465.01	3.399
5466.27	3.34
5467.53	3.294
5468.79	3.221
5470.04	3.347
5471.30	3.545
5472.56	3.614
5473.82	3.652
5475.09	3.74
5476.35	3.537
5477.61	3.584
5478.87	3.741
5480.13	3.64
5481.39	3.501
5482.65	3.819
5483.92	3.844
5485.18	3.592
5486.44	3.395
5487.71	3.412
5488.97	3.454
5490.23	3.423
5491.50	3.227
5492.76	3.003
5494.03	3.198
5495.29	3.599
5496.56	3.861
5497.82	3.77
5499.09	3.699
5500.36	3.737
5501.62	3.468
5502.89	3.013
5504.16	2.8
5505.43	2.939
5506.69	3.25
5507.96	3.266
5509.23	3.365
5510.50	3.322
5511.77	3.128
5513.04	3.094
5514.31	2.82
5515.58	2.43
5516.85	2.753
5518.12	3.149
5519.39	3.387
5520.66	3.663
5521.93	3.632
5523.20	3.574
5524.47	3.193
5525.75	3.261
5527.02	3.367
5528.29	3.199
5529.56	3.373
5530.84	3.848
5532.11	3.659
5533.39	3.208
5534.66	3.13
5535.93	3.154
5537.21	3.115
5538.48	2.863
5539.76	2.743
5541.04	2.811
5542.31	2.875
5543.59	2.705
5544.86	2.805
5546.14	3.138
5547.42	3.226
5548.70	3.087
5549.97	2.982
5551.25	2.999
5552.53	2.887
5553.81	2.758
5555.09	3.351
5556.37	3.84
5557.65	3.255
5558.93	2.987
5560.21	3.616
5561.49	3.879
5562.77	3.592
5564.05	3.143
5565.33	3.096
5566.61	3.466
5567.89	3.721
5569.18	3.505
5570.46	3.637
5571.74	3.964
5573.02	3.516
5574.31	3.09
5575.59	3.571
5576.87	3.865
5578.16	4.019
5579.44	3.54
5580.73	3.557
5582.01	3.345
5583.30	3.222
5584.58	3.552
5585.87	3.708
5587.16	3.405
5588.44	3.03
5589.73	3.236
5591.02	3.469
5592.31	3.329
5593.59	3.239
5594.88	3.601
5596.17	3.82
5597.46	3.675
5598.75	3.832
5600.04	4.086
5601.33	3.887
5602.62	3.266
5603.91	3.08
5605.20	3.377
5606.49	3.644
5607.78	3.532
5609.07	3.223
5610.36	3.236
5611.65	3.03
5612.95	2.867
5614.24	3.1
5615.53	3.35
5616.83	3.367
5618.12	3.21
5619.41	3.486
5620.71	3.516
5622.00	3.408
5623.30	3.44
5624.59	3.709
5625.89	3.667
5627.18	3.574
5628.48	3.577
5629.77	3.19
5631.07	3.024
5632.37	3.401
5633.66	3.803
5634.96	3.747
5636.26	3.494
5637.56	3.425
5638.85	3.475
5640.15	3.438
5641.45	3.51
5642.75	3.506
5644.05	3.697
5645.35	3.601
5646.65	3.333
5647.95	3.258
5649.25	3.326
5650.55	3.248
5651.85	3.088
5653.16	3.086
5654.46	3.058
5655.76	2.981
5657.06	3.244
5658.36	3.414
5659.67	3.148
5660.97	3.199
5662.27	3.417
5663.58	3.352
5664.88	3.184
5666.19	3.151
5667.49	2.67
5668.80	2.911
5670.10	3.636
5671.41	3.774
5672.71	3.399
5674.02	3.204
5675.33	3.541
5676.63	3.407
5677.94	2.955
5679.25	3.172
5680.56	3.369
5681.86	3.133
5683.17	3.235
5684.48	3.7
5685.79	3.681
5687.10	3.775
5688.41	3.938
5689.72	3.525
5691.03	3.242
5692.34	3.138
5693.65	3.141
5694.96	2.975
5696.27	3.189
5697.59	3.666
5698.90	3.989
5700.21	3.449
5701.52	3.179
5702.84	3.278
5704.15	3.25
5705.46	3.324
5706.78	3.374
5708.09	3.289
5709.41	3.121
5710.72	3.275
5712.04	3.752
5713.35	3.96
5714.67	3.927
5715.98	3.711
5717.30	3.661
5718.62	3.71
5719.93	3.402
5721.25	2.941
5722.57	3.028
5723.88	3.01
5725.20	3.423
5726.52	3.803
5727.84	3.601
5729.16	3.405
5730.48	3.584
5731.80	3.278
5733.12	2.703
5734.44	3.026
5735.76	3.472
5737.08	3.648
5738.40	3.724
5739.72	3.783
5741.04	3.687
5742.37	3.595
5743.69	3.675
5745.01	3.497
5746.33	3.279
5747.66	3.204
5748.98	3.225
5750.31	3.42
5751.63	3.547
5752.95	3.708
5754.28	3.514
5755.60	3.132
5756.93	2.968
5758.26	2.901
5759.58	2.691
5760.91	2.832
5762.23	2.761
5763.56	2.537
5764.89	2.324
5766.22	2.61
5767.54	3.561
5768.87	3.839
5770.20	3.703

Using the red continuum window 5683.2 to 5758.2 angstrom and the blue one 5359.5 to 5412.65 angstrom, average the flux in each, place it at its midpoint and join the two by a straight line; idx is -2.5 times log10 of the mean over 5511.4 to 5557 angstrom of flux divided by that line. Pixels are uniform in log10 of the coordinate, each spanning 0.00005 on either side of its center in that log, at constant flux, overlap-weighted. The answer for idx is 0.08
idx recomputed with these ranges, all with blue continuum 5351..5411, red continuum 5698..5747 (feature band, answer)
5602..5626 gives 0.02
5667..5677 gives 0.03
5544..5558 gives 0.08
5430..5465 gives -0.06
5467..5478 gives -0.06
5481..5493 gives -0.05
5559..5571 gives -0.04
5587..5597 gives 0.00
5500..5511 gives 0.04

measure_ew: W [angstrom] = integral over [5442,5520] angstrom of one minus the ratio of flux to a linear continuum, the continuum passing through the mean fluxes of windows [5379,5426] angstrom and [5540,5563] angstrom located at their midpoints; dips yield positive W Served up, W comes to -4.2 angstrom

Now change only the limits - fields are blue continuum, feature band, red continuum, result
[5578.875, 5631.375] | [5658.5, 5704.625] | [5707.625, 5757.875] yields 1.2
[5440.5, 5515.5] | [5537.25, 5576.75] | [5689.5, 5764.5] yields 2.0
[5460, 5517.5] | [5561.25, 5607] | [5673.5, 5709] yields -1.8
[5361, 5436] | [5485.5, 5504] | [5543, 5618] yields -0.4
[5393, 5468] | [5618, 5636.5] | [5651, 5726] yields -0.7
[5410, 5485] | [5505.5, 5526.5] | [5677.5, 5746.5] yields 1.7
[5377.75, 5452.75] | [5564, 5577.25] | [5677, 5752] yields -0.5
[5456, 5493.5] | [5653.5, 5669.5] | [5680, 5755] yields 1.5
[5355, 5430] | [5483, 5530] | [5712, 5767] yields 0.0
